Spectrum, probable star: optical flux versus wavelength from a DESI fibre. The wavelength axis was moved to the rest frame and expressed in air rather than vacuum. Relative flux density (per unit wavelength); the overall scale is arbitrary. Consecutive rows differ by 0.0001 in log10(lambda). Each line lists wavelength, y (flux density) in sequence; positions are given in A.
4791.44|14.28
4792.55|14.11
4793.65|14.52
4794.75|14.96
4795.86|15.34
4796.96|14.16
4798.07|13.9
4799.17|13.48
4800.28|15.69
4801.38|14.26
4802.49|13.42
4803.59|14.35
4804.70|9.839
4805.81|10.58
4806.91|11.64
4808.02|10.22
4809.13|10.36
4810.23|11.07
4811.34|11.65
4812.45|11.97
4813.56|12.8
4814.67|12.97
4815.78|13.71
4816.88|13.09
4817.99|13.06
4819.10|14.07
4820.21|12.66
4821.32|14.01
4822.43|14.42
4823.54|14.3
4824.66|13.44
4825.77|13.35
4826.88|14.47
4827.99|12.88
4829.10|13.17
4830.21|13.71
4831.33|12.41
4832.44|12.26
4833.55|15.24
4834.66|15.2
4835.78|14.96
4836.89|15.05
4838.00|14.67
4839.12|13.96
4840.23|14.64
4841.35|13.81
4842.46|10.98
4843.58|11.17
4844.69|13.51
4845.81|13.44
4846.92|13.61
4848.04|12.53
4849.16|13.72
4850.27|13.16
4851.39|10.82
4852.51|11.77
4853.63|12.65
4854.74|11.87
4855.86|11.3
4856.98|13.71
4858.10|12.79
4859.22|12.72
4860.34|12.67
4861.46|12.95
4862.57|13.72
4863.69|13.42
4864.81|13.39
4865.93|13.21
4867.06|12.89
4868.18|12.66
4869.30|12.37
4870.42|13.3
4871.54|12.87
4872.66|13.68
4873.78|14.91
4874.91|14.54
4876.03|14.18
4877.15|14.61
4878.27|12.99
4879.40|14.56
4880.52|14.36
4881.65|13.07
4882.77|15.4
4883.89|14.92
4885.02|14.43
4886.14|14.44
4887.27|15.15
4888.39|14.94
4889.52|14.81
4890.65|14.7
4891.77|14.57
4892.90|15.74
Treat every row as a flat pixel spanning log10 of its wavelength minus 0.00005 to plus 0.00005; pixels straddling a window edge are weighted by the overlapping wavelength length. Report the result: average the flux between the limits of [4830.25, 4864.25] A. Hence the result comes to 13.2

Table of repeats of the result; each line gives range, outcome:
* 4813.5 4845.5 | 13.6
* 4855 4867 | 12.9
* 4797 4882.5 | 13.2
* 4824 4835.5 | 13.6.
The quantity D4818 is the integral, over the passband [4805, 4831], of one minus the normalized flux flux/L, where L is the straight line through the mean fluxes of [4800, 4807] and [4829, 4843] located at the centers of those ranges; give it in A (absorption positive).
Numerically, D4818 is 1.10 A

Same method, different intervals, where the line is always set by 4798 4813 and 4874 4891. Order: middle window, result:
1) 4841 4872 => 2.2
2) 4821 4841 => -1.5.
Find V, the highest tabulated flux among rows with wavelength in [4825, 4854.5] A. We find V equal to 15.24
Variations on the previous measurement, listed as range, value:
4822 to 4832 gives 14.47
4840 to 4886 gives 15.4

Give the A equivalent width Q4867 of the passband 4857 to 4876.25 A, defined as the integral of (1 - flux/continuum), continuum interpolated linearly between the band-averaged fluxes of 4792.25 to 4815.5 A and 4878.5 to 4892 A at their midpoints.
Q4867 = 1.2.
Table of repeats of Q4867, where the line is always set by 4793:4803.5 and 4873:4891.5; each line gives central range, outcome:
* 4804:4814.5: 2.3 A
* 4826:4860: 3.0 A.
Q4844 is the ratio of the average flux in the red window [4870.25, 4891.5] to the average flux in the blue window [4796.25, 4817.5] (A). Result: 1.14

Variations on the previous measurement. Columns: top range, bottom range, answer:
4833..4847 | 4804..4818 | 1.18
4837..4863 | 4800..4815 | 1.06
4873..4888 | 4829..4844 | 1.05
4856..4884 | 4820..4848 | 0.99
